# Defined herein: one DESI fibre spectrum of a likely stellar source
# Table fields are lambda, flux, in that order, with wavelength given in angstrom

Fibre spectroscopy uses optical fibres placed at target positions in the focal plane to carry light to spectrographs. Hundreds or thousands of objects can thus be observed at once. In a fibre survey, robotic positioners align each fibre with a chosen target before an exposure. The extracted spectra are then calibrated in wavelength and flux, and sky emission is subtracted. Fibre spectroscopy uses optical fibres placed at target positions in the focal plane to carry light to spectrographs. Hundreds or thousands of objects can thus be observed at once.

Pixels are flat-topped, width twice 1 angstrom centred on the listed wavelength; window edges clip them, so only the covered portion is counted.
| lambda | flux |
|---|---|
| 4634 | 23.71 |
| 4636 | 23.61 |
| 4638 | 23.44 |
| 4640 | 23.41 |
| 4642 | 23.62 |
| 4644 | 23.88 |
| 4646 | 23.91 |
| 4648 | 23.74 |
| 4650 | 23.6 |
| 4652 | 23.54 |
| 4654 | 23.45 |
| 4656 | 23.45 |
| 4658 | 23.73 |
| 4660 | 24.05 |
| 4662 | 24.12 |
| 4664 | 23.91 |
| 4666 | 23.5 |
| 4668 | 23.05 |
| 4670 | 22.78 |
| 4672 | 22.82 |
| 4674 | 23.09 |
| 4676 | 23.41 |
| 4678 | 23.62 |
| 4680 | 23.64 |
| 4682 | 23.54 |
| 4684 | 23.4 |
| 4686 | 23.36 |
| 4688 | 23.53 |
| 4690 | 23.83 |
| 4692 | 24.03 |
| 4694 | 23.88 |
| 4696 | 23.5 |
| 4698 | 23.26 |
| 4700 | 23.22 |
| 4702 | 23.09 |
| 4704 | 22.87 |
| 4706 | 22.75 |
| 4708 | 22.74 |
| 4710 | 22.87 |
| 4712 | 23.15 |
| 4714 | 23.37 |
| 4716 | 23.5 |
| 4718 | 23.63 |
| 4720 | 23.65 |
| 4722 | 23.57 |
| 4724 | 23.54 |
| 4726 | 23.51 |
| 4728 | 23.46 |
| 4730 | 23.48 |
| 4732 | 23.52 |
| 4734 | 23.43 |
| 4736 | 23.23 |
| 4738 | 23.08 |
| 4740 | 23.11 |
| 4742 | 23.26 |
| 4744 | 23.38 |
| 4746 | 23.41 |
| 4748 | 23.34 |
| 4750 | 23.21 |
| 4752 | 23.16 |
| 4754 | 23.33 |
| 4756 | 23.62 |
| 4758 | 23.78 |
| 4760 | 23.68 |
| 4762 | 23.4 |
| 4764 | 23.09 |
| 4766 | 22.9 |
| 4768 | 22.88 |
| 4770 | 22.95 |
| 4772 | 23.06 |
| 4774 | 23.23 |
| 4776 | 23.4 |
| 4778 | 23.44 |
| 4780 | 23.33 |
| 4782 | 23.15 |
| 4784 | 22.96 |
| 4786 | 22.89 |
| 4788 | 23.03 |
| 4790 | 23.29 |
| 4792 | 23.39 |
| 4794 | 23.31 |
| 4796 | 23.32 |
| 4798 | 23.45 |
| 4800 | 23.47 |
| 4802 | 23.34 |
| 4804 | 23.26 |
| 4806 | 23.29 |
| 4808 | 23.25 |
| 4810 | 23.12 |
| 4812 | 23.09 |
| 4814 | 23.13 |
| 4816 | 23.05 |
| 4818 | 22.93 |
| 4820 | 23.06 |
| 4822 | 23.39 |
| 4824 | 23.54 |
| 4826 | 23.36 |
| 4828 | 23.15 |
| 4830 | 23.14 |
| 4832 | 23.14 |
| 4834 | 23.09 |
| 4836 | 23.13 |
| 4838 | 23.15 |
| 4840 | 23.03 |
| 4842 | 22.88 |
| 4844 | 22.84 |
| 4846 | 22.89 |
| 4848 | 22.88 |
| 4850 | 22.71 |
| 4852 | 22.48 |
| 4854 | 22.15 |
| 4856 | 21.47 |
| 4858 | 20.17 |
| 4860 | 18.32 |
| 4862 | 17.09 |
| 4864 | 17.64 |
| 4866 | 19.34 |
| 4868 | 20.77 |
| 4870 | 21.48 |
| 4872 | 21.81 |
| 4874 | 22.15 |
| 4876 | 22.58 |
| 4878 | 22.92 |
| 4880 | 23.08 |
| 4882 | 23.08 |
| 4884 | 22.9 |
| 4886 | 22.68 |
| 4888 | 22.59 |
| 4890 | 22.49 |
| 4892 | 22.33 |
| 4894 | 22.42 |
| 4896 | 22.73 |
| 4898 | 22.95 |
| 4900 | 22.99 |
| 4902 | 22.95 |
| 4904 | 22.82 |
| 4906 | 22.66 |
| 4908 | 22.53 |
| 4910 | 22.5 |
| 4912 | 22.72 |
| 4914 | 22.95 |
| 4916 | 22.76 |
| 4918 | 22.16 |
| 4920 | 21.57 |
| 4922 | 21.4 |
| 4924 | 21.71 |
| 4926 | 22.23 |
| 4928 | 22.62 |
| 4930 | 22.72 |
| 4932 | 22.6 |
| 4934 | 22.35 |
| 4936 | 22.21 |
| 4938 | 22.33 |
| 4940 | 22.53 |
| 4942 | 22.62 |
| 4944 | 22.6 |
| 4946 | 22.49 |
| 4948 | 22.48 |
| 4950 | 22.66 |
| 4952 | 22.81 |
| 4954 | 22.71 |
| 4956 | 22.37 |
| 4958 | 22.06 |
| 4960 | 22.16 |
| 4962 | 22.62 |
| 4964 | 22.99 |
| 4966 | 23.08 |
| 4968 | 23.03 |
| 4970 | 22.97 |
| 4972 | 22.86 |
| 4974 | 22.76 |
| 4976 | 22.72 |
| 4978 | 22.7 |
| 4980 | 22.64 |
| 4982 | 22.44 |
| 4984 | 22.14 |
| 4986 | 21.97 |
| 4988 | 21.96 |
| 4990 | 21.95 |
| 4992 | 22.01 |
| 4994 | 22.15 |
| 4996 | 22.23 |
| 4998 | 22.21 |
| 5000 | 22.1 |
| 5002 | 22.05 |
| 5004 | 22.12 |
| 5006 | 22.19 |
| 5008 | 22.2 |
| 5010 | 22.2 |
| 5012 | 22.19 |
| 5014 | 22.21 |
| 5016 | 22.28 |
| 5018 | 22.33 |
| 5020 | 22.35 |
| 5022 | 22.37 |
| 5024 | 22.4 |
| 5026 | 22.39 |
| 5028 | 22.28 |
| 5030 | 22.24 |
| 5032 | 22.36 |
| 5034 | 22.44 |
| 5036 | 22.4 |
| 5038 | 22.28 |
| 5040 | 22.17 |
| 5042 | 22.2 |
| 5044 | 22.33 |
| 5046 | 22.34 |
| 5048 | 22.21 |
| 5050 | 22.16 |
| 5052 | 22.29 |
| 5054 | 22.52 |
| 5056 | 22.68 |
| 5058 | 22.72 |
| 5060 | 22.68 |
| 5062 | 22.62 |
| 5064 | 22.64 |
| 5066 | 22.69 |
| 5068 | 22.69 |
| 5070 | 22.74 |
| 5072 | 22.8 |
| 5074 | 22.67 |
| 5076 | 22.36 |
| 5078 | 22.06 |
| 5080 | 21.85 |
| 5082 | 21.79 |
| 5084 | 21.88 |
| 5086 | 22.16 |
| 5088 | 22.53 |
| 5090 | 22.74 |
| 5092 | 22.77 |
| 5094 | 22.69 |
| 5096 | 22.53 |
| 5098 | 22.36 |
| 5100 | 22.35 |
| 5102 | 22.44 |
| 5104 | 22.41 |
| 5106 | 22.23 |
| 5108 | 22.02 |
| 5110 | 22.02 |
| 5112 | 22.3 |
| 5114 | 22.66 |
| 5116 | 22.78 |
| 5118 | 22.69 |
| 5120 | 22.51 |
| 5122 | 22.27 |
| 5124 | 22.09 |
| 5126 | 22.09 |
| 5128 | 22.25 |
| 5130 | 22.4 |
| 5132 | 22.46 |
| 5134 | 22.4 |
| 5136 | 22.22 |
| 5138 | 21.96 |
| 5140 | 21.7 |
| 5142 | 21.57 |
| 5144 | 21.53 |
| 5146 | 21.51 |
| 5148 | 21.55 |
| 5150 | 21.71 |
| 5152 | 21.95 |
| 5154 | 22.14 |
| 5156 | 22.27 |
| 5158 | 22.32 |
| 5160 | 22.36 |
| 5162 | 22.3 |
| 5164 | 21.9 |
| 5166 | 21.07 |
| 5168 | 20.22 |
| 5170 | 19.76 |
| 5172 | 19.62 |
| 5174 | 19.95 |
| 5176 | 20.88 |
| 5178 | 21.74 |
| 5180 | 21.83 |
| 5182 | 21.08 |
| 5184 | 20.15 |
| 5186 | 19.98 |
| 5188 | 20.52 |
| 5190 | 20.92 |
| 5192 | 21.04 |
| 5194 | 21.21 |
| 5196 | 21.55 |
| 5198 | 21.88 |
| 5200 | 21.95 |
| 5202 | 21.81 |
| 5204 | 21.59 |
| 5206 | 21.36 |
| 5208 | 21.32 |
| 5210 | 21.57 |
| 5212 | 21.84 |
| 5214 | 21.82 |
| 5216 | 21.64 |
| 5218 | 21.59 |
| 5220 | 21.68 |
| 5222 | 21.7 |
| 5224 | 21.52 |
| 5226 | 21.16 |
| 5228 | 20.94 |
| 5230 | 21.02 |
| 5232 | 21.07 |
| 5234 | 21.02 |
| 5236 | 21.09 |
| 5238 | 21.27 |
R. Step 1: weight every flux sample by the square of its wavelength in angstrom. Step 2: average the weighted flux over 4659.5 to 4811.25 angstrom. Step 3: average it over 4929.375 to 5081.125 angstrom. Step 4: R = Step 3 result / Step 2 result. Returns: 1.1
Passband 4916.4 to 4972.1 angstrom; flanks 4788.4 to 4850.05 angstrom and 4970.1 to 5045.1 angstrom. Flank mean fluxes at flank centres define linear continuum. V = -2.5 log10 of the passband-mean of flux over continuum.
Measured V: 0.01 mag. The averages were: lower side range 23.2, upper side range 22.3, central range 22.5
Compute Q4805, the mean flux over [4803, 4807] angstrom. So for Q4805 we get 23.3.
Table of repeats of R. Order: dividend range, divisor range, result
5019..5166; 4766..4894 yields 1.10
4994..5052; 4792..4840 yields 1.04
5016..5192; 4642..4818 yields 1.10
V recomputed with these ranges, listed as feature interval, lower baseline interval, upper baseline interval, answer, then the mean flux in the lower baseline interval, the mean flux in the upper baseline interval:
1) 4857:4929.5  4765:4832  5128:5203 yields 0.041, 23.2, 21.5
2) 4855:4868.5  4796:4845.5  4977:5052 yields 0.195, 23.2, 22.2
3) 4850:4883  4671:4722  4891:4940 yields 0.079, 23.4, 22.5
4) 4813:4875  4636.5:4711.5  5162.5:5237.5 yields 0.033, 23.4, 21.2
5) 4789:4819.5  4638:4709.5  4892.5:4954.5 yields -0.013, 23.5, 22.5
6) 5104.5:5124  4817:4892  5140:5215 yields -0.043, 22.2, 21.3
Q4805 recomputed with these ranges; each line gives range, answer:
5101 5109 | 22.3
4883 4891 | 22.7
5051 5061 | 22.6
